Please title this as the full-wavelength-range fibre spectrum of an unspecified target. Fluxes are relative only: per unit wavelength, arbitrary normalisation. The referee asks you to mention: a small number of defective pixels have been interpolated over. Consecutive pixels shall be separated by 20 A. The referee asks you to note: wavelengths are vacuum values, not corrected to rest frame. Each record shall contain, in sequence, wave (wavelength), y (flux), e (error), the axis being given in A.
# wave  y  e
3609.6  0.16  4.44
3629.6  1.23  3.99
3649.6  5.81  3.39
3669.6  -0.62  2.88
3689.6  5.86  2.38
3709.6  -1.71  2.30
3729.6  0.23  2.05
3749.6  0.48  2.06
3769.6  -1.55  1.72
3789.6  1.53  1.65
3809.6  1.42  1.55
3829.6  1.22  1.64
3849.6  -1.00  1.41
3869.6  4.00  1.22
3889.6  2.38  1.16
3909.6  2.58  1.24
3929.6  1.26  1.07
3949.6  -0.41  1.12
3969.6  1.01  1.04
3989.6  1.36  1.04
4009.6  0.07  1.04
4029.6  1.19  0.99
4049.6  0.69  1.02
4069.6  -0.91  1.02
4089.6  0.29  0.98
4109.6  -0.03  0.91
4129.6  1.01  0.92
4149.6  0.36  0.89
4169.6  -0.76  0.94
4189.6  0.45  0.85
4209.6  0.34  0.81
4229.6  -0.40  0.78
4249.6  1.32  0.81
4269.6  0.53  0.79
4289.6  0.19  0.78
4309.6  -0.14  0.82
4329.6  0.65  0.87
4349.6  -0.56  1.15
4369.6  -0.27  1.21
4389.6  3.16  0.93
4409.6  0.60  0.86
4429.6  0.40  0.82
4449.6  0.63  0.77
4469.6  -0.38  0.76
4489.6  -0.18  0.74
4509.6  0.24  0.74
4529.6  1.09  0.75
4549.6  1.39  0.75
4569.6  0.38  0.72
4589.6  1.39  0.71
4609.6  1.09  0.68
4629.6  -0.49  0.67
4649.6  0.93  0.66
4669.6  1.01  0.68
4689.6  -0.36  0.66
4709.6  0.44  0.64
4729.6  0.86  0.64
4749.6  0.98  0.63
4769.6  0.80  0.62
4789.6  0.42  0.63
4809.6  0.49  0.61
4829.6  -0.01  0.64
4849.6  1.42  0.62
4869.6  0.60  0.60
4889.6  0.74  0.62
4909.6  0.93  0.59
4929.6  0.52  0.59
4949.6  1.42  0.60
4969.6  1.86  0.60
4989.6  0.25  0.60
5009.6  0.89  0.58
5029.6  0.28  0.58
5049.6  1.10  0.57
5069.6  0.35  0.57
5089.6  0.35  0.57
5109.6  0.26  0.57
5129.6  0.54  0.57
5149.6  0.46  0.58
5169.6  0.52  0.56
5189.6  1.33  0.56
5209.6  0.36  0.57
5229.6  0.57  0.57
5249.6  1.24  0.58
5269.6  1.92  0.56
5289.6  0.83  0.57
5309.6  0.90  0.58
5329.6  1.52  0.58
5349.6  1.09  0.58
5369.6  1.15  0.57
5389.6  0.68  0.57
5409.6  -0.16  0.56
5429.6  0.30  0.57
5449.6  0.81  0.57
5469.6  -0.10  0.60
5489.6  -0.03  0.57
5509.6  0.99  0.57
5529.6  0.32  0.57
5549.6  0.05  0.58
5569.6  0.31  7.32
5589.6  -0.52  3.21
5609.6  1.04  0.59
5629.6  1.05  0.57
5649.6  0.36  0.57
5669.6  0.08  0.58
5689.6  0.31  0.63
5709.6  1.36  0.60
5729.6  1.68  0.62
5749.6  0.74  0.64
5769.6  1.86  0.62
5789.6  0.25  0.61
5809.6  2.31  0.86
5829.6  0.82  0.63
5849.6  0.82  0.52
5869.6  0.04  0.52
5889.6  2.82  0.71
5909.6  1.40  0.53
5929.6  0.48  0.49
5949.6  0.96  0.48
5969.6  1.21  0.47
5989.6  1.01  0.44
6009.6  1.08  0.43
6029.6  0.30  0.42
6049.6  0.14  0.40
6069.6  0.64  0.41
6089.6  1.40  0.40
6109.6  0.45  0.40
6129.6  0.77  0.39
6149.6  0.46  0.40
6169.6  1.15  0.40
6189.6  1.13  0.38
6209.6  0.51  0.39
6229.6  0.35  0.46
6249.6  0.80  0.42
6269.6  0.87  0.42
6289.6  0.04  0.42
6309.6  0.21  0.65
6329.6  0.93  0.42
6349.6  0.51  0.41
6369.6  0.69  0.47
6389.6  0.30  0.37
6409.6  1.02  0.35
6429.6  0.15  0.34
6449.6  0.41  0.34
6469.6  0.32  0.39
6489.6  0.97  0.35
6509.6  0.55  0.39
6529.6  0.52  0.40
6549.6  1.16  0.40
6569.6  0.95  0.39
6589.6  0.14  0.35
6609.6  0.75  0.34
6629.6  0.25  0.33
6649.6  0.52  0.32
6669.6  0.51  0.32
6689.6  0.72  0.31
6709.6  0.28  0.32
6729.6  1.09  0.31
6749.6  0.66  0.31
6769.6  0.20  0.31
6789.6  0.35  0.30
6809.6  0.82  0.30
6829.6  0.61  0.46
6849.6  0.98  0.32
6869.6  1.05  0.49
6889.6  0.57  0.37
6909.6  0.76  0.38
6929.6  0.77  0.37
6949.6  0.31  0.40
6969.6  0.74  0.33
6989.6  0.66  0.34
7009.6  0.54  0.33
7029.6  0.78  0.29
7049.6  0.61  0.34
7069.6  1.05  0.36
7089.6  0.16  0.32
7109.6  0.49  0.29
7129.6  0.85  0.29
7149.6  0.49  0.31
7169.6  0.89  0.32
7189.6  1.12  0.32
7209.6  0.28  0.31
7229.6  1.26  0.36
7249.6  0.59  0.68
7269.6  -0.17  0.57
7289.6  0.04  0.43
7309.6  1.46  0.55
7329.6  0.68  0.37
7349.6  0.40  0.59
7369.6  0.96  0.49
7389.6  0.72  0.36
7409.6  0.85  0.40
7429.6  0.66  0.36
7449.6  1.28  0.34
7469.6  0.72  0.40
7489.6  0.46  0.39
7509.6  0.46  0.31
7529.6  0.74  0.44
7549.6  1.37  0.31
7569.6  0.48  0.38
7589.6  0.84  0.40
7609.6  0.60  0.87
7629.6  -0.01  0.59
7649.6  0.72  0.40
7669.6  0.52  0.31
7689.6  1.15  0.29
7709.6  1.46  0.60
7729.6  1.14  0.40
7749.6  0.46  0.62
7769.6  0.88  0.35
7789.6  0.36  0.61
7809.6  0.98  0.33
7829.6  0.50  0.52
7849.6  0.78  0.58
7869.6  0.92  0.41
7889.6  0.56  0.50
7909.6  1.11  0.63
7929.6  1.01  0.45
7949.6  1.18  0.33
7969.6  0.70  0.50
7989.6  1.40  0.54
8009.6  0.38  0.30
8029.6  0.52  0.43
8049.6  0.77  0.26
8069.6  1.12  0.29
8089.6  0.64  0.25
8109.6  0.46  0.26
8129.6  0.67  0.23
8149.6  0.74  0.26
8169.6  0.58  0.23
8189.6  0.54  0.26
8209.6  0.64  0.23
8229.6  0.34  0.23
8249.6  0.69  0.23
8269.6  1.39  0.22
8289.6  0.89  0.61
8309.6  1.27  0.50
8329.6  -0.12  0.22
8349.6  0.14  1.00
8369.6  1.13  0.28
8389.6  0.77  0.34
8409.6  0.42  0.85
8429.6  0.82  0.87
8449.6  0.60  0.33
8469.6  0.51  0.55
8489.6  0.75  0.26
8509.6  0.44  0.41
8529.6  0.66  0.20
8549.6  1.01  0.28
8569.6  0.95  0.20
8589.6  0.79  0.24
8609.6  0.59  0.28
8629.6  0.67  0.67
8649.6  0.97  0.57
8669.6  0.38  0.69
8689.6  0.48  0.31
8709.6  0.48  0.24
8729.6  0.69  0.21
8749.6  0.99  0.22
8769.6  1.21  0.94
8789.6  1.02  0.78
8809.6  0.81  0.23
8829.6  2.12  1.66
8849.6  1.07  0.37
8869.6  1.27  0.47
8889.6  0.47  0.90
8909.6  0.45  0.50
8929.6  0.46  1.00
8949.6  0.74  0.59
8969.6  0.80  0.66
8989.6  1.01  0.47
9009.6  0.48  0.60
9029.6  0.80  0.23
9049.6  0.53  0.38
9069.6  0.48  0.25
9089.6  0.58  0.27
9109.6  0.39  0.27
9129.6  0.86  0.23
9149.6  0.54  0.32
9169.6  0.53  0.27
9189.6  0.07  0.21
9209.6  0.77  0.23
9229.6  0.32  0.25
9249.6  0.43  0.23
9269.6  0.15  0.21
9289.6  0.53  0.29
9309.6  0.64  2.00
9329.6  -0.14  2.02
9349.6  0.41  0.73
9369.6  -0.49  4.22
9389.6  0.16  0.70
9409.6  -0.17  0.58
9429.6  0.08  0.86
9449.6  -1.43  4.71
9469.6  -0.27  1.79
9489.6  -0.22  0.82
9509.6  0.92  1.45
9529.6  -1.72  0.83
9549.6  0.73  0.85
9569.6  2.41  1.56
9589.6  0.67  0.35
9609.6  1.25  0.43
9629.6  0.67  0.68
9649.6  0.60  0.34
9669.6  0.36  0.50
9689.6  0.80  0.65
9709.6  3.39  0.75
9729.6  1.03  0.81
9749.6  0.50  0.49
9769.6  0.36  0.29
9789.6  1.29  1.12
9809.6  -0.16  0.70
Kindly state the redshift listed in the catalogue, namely 0.176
